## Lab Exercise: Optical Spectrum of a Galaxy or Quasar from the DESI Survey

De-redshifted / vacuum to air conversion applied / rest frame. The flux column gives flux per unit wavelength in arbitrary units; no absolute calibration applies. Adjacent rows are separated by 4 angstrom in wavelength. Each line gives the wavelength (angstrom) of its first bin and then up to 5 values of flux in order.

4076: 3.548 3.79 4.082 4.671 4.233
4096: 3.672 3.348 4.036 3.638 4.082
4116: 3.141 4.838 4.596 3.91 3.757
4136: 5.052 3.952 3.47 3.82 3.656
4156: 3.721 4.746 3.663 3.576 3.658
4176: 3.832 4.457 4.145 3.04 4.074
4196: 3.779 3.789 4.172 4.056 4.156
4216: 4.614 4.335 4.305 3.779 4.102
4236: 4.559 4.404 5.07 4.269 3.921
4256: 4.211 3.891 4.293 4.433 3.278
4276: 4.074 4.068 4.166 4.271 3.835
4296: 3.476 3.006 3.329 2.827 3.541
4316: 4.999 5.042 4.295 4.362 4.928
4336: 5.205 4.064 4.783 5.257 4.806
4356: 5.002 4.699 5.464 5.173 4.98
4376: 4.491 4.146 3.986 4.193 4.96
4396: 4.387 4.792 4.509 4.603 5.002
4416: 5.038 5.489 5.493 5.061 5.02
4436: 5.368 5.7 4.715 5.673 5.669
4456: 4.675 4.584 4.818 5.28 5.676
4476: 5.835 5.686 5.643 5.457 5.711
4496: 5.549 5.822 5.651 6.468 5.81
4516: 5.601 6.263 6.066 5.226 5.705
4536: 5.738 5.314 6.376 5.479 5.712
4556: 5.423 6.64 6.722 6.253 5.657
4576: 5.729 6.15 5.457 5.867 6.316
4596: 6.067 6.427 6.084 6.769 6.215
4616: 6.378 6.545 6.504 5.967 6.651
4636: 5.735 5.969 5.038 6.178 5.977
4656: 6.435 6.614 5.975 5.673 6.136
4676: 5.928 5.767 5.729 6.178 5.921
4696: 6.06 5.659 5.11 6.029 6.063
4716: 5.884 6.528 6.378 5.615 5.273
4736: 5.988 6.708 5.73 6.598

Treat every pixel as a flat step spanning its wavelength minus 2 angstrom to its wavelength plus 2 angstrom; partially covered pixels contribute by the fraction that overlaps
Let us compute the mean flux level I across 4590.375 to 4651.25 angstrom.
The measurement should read 6.18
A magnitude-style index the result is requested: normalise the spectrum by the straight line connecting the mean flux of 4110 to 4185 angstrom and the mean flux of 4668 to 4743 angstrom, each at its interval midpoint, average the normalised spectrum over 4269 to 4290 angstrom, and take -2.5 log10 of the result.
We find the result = 0.12 mag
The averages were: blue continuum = 4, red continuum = 5.93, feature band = 3.99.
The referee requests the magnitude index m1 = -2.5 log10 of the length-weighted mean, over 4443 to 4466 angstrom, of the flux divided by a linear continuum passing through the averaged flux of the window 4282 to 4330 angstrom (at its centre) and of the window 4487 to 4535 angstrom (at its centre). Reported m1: 0.05 mag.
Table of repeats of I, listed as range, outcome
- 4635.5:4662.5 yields 6.01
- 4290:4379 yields 4.43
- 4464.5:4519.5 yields 5.7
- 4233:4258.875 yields 4.38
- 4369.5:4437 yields 4.79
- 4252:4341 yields 4.07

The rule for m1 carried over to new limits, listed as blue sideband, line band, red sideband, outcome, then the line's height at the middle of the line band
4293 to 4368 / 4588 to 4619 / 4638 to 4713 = -0.13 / 5.6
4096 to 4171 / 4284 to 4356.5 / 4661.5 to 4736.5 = 0.08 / 4.58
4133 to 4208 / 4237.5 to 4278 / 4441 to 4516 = 0.04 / 4.37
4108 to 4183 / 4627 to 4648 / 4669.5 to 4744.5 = -0.04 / 5.69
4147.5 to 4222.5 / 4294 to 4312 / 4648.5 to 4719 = 0.35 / 4.44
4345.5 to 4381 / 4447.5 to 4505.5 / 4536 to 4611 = 0.01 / 5.51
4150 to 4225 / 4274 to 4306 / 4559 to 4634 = 0.20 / 4.55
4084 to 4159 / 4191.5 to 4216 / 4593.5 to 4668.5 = 0.08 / 4.34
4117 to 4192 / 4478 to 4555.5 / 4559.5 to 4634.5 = 0.01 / 5.81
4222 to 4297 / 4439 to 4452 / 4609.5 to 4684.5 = -0.06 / 5.07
